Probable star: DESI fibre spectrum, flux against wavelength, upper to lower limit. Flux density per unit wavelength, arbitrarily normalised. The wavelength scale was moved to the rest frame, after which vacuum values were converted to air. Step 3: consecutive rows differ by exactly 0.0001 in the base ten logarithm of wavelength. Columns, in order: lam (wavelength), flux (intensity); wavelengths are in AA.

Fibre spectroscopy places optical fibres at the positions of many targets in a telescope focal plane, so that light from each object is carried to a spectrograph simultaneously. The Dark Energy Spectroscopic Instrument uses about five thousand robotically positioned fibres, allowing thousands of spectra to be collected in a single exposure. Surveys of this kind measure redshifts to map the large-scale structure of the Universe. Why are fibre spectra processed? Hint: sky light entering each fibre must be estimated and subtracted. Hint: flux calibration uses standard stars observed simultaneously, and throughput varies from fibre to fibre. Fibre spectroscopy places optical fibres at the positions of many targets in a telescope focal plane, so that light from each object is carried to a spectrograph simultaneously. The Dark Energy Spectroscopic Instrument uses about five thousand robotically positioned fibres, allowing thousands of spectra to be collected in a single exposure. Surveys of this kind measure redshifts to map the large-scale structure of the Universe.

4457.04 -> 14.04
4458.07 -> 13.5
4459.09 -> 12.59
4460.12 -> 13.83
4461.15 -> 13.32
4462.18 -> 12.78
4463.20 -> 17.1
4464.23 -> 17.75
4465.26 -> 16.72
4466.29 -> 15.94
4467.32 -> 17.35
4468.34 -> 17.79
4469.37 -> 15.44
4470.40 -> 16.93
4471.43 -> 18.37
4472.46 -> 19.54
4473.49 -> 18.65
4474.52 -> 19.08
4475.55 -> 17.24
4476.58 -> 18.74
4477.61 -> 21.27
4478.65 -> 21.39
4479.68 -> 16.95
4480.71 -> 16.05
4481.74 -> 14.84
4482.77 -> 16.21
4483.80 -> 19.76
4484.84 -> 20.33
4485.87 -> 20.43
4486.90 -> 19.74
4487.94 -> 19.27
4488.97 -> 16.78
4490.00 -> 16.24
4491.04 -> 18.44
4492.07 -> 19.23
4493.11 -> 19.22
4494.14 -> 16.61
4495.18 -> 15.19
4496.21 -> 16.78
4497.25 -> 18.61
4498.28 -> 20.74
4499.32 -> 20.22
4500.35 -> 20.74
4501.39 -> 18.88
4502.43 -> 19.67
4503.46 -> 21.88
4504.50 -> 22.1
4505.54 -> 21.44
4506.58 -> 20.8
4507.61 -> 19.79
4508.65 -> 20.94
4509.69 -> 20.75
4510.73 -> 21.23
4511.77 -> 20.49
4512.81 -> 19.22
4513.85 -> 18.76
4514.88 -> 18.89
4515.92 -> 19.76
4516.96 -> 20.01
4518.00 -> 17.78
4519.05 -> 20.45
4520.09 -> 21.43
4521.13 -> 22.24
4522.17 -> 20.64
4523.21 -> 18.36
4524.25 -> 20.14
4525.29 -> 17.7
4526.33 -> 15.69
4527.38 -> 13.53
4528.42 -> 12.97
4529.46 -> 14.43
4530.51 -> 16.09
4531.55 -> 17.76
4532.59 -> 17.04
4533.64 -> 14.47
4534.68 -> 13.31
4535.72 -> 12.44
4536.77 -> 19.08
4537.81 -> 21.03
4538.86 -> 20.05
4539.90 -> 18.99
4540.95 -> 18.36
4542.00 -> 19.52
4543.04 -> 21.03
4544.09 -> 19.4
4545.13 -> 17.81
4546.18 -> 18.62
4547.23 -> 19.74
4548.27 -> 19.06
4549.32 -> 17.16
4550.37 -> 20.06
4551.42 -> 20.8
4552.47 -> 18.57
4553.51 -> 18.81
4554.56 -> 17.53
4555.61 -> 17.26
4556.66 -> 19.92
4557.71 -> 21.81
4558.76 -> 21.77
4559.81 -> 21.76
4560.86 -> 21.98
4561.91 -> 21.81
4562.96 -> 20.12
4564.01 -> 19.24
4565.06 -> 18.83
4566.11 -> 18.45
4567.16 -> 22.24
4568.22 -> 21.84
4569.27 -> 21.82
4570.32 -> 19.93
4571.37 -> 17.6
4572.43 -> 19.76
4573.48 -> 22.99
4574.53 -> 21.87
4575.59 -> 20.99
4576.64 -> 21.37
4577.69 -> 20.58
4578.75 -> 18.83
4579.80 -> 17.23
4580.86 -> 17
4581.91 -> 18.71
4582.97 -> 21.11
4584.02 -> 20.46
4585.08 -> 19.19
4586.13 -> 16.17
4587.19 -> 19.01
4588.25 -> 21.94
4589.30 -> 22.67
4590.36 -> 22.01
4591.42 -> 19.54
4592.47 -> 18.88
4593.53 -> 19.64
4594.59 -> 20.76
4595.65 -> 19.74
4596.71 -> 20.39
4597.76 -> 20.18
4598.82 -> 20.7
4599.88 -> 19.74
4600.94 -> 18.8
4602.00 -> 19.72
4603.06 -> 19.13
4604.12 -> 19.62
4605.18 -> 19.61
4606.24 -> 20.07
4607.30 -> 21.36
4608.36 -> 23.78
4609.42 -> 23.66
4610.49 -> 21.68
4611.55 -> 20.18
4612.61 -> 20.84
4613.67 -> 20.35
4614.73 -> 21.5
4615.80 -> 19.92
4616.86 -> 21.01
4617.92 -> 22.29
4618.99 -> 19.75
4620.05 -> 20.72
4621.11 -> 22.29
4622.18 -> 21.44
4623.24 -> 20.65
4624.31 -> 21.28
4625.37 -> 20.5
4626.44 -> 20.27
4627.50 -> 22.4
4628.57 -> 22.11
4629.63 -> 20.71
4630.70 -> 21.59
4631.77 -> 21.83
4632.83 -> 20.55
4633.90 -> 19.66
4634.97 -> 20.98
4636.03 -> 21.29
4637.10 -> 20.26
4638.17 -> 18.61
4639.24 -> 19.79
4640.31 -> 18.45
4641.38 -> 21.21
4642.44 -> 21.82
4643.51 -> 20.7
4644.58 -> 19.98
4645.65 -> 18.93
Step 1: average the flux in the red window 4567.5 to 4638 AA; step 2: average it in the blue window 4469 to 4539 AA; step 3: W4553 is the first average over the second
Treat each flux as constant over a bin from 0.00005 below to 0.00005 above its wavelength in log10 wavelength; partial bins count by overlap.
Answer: 1.11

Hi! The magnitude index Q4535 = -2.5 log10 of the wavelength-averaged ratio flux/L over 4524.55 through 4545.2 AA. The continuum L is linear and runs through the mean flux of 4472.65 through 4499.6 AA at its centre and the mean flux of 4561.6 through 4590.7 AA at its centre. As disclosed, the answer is 0.14 mag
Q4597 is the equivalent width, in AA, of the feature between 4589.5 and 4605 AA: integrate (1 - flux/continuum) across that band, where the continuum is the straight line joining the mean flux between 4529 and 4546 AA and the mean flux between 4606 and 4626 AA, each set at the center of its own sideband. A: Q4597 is 0.29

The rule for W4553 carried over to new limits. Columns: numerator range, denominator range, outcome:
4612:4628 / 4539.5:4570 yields 1.06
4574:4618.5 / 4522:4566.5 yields 1.10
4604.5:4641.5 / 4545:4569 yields 1.05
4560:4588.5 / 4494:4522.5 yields 1.01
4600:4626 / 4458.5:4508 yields 1.15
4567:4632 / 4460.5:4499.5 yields 1.15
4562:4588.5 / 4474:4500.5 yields 1.08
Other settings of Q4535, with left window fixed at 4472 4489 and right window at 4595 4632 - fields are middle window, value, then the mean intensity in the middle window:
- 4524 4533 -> 0.210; 16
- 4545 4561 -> 0.018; 19.5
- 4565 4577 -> -0.029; 20.7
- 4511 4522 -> -0.039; 20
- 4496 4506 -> -0.067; 20.2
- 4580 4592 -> 0.036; 19.7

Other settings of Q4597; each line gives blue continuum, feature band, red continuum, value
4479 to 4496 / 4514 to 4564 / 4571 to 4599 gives 0.8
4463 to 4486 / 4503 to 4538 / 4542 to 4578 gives 0.9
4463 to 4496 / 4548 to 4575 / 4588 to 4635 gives -0.5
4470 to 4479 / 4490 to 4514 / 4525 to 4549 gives -1.8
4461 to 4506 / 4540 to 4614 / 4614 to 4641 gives -0.5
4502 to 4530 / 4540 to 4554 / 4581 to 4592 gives 0.3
